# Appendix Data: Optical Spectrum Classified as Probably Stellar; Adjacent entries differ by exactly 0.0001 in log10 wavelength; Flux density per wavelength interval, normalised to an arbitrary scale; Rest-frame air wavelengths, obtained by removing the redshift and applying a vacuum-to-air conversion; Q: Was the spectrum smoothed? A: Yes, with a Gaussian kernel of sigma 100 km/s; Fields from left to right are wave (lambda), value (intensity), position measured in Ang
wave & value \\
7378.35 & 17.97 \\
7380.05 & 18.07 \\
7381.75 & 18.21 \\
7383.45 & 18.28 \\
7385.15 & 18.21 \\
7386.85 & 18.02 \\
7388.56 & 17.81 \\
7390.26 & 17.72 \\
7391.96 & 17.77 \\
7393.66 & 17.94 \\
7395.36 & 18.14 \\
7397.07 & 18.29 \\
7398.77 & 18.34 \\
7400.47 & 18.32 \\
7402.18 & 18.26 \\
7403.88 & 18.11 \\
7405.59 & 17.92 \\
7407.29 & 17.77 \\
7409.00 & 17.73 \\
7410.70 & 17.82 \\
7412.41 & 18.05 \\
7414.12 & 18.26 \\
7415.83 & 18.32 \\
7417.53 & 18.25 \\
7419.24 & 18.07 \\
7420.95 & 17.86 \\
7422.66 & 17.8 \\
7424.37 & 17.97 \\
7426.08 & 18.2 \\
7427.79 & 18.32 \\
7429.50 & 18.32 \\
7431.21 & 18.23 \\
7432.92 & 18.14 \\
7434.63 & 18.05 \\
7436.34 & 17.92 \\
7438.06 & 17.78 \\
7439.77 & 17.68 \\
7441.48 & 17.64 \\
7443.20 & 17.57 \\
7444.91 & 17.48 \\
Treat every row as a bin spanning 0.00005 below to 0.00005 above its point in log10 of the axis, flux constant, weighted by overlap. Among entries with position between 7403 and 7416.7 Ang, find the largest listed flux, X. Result 18.32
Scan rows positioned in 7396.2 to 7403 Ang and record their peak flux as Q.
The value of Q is 18.34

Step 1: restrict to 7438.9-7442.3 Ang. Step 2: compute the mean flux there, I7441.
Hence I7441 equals 17.7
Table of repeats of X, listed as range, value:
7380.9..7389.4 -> 18.28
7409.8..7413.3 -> 18.05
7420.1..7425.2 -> 17.97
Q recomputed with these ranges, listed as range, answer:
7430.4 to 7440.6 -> 18.23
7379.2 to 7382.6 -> 18.21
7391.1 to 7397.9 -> 18.29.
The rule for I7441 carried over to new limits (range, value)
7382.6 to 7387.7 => 18.2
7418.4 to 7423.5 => 17.9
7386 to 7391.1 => 17.8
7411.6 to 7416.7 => 18.2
